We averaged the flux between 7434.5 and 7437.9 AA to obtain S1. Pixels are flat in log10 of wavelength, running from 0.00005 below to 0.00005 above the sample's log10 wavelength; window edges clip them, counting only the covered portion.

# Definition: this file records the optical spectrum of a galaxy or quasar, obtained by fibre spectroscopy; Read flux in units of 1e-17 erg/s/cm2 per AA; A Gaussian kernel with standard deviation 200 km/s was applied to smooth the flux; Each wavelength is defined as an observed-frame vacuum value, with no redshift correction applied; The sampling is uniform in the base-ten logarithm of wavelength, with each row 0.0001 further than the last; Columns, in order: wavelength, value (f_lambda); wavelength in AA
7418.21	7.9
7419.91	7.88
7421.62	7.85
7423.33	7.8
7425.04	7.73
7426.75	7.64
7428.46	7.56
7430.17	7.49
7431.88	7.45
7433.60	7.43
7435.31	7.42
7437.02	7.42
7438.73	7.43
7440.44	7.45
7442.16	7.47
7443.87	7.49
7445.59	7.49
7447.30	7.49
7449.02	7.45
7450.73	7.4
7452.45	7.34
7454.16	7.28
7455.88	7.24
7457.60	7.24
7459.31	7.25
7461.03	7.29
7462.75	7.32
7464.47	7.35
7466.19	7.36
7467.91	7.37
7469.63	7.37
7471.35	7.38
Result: 7.43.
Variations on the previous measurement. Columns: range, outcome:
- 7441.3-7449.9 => 7.48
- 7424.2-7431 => 7.61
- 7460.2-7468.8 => 7.33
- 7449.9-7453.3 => 7.36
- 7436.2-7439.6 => 7.44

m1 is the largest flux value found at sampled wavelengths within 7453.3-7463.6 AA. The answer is 7.32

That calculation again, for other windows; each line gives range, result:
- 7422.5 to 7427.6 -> 7.8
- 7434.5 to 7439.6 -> 7.43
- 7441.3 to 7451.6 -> 7.49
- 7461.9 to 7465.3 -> 7.35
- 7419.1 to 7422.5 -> 7.88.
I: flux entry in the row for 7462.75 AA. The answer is 7.32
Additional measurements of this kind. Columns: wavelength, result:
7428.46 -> 7.56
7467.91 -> 7.37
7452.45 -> 7.34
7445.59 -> 7.49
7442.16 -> 7.47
